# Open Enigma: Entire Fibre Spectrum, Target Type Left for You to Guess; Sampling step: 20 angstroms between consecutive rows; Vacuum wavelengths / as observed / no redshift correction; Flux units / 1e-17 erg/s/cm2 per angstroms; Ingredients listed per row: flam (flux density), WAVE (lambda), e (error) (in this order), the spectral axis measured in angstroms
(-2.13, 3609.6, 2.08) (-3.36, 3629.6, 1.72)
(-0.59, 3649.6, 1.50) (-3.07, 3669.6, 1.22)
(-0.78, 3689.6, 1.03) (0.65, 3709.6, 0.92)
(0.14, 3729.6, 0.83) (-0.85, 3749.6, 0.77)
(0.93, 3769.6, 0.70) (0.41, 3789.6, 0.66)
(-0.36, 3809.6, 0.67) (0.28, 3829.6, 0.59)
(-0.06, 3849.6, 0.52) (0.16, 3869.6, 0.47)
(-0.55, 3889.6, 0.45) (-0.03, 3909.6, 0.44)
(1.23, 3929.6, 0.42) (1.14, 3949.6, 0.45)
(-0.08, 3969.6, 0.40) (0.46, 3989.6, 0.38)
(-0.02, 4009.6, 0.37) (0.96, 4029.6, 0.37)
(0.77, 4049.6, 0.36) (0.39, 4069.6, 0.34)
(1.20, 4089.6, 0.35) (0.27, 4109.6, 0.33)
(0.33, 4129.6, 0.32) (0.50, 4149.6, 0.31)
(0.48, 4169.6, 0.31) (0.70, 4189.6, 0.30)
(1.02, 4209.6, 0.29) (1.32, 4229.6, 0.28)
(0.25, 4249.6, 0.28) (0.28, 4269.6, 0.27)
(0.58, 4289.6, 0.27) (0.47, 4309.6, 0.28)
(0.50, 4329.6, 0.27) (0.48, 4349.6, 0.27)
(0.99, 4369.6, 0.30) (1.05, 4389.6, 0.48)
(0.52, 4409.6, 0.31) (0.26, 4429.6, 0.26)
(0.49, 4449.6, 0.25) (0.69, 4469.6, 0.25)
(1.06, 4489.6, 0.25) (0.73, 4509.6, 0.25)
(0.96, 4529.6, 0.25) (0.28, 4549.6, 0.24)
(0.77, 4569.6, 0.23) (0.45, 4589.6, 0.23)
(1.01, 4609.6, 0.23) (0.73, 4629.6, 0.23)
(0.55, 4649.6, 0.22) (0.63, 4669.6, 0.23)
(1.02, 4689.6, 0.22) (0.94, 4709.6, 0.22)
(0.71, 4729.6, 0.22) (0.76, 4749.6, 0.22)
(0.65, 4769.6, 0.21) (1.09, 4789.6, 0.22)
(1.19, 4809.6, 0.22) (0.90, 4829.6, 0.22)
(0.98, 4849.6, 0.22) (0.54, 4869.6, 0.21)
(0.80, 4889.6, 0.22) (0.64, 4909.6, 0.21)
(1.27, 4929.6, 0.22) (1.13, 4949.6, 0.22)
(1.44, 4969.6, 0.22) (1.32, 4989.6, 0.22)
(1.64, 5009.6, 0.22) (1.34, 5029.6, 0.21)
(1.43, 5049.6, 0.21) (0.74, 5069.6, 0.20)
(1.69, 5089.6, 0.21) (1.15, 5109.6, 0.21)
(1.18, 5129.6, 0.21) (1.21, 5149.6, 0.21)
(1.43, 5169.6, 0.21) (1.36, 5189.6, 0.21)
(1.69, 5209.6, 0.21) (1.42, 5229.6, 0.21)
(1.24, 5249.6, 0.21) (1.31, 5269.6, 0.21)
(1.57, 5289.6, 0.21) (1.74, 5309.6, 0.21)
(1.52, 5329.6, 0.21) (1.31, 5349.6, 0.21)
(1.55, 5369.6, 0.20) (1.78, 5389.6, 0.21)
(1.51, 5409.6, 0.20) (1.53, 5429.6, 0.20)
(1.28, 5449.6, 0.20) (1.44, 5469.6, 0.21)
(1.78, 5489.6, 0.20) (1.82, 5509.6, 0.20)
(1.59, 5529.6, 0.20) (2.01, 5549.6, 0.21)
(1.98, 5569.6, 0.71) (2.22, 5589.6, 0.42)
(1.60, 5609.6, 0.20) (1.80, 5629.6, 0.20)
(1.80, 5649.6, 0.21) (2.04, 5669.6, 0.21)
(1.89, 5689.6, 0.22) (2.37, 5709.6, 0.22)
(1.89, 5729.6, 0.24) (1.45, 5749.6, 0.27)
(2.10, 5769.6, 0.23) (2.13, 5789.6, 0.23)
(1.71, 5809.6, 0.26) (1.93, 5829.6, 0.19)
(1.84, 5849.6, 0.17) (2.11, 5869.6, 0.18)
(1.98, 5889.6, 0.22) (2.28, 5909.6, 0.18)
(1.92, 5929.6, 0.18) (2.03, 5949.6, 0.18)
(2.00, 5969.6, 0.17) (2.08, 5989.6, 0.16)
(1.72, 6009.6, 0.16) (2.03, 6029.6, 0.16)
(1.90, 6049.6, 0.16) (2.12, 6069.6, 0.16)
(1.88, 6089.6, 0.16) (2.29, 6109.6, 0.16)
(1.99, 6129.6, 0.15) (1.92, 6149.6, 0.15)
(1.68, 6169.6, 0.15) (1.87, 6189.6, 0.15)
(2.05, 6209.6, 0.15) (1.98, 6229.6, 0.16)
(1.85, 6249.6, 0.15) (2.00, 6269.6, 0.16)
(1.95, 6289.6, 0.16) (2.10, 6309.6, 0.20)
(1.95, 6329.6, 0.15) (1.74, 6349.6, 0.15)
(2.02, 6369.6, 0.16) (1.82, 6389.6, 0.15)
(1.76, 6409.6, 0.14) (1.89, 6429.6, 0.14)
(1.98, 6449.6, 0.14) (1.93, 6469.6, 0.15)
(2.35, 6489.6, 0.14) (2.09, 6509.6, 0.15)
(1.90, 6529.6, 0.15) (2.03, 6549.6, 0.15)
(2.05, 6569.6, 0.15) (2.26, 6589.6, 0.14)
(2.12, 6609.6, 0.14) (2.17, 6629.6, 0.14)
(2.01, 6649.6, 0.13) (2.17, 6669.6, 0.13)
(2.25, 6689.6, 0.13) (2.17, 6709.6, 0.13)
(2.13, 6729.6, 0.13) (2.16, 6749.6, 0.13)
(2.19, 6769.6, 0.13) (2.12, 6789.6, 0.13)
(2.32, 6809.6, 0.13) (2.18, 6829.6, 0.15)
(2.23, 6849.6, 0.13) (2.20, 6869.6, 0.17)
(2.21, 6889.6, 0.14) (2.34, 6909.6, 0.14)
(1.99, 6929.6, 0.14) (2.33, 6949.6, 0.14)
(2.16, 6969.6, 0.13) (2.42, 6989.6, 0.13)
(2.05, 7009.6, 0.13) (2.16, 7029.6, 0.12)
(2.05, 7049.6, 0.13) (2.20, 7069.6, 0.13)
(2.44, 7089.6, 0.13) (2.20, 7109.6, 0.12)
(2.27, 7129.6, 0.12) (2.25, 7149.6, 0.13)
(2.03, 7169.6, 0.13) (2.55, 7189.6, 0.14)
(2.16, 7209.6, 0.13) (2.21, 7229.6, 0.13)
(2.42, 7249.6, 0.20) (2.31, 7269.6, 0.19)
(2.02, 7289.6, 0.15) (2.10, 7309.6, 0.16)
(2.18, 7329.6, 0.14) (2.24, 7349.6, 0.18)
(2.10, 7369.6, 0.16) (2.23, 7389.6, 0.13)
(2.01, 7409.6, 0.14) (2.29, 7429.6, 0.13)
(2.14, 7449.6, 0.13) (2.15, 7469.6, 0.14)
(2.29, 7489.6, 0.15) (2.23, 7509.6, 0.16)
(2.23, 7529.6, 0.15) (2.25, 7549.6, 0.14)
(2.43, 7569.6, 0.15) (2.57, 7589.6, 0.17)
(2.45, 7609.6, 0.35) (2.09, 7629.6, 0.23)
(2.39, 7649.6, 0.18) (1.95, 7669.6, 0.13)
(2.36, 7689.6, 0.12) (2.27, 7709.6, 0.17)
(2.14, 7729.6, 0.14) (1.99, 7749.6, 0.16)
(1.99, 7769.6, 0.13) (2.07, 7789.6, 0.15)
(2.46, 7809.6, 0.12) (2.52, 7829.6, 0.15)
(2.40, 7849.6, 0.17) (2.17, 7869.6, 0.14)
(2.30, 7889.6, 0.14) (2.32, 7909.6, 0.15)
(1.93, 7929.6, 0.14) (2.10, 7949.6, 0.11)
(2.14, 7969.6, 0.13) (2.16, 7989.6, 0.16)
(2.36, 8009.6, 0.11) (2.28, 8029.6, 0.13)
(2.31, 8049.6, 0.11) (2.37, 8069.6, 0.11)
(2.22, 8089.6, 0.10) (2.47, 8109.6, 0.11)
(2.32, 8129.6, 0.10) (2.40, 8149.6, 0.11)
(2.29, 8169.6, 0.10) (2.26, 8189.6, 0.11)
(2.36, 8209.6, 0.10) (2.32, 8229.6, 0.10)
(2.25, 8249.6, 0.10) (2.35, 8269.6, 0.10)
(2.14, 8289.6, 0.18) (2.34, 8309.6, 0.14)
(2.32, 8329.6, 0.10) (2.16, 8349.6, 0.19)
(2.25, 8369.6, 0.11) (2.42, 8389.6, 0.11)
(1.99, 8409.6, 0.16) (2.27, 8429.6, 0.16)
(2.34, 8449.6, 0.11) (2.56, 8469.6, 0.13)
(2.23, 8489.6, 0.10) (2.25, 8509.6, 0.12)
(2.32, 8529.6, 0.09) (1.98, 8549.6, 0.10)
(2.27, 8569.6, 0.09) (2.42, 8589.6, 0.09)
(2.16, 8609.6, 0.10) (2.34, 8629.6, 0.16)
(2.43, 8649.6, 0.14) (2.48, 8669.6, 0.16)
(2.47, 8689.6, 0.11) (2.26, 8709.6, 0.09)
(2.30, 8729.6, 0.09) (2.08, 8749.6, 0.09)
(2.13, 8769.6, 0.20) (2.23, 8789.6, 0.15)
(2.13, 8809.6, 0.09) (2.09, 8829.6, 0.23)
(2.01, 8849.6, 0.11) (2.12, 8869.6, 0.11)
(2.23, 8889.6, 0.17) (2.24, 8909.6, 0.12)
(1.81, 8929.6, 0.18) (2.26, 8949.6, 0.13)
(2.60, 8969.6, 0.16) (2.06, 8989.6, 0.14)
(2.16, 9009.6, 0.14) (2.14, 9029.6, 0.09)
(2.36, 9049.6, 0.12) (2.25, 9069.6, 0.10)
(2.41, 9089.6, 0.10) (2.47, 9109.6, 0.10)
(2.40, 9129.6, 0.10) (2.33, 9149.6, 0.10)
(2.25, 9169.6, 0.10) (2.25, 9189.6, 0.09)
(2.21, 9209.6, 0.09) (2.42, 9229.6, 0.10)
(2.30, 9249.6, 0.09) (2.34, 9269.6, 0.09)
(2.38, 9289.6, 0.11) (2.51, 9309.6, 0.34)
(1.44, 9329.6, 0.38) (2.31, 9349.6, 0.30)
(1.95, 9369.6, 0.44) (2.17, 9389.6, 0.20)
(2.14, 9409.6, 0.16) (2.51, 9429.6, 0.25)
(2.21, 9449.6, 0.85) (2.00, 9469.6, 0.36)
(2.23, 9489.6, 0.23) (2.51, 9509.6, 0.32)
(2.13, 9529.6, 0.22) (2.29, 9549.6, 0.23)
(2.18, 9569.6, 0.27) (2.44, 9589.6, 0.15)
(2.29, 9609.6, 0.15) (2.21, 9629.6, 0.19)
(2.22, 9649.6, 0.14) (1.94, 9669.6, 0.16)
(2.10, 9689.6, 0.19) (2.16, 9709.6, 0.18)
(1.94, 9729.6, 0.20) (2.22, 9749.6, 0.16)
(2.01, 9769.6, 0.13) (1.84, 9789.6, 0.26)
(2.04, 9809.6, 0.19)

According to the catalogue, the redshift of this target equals 0.238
